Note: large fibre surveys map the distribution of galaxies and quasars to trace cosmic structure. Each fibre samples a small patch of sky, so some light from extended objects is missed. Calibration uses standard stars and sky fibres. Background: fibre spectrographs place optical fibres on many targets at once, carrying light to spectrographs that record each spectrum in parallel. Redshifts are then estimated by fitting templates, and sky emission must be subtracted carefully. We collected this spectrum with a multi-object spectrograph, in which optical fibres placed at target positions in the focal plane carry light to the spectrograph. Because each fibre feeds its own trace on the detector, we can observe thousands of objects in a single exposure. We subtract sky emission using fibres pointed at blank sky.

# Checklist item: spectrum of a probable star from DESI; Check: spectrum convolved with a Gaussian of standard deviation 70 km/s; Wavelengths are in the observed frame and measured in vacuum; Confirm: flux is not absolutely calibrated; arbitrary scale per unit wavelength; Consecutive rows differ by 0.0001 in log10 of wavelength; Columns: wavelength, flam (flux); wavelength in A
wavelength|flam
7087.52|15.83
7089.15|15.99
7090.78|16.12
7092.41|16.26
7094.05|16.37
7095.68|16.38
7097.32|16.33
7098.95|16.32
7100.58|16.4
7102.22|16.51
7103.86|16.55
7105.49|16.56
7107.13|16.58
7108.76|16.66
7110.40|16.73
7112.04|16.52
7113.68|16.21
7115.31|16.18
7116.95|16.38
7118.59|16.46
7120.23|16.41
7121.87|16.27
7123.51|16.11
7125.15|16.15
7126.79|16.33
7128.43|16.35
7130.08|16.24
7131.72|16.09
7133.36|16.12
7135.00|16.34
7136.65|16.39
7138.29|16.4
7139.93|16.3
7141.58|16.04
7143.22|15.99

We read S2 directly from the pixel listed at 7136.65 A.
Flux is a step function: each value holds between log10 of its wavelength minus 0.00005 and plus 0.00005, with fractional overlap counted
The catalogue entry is 16.39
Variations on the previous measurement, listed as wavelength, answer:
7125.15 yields 16.15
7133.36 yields 16.12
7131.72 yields 16.09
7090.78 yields 16.12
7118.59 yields 16.46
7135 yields 16.34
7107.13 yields 16.58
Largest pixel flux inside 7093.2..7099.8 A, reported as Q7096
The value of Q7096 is 16.38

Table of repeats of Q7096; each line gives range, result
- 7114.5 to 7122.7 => 16.46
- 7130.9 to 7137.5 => 16.39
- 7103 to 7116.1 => 16.73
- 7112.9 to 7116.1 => 16.21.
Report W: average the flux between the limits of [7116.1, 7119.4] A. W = 16.4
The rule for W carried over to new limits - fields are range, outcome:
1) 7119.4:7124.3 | 16.3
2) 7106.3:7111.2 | 16.7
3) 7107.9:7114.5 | 16.5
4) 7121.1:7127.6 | 16.2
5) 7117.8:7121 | 16.4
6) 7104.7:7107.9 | 16.6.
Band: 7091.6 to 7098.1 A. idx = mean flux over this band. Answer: 16.3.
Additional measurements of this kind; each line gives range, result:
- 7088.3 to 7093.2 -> 16.1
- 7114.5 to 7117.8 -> 16.3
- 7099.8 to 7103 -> 16.4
